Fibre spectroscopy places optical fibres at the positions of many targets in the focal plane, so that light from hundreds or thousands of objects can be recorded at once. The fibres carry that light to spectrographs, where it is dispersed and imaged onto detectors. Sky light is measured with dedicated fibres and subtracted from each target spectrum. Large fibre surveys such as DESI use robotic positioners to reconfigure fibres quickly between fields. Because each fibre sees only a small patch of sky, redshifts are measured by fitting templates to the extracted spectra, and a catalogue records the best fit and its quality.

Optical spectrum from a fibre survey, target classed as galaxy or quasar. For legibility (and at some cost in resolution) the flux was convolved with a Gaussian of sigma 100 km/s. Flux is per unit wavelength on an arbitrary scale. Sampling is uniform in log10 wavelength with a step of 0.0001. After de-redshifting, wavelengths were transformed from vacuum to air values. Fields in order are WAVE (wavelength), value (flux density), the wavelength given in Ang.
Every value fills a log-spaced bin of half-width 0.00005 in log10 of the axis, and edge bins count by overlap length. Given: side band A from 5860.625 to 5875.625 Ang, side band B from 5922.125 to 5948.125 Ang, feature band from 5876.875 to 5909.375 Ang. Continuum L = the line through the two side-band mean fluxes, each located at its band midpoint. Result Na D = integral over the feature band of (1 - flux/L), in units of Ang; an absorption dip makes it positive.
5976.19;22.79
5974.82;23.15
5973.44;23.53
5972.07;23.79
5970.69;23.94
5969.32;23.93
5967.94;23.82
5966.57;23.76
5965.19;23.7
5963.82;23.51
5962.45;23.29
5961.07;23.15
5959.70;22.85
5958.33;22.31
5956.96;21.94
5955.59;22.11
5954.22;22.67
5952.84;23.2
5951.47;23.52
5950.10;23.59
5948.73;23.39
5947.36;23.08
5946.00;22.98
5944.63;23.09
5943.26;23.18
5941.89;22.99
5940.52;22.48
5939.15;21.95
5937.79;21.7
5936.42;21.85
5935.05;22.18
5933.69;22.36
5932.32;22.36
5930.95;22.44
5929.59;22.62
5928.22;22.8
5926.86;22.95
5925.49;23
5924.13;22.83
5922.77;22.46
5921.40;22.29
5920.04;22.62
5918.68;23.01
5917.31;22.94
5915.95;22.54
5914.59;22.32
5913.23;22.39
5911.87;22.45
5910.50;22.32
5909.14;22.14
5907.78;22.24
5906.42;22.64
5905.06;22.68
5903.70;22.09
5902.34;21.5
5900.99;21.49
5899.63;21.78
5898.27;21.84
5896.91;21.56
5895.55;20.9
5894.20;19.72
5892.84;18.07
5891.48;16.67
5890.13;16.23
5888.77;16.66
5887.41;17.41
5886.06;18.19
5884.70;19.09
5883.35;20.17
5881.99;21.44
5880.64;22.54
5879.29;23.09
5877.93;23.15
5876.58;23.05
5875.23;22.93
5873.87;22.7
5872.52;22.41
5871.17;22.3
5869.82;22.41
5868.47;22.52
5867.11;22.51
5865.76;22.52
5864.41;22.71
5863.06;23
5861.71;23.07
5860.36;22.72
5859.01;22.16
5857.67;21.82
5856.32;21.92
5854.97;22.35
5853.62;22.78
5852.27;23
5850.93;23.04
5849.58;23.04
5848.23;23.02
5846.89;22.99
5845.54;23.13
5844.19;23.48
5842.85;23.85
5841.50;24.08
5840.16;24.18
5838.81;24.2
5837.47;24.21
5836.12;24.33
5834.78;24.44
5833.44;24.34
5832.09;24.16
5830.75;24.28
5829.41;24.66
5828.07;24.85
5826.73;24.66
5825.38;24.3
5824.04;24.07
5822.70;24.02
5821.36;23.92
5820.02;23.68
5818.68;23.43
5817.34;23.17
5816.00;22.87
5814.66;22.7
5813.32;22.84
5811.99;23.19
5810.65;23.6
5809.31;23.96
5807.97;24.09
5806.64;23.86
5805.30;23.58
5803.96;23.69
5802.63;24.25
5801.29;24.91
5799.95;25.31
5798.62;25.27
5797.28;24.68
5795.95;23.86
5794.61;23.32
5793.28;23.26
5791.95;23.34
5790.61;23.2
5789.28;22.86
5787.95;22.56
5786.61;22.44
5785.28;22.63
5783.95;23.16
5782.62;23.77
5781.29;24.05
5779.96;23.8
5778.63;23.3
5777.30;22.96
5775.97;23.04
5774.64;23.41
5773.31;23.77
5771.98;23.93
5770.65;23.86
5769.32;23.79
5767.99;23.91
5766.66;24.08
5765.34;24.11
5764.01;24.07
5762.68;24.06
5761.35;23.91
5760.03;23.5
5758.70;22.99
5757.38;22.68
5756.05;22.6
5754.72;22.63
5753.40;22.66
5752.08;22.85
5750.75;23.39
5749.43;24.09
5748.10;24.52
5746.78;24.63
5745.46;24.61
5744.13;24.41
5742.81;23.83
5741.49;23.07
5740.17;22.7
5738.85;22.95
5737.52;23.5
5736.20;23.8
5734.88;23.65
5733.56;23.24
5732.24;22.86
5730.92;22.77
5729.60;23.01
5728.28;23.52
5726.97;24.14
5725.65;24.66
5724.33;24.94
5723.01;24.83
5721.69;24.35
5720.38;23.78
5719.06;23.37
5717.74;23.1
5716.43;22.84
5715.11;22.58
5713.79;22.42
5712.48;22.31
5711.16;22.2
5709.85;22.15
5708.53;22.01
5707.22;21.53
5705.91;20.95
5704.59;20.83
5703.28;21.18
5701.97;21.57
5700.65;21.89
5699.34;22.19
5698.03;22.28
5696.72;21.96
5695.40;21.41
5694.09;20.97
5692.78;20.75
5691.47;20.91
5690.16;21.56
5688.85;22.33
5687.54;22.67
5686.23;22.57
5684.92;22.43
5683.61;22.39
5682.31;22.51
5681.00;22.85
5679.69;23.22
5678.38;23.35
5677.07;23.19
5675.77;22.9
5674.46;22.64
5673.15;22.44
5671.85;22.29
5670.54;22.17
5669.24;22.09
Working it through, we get 3.0 Ang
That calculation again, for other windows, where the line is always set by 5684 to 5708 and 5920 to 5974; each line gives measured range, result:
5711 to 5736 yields -1.86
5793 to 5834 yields -3.16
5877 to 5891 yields 1.73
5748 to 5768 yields -1.35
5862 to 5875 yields -0.04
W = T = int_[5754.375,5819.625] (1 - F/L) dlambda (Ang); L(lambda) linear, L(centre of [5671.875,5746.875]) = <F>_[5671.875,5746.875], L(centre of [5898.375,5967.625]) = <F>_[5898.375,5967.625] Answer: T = -2.4 Ang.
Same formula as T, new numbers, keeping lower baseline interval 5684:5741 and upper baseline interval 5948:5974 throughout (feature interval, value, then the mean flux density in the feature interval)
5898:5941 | 1.47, 22.4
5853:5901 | 3.68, 21.3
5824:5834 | -0.67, 24.4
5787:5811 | -1.08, 23.8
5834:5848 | -0.57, 23.9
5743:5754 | -0.58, 23.9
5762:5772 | -0.54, 24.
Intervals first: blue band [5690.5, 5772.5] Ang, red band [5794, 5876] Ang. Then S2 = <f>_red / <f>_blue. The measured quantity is 1.02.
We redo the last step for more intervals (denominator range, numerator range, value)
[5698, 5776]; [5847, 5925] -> 0.94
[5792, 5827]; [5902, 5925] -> 0.94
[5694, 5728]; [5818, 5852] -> 1.06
